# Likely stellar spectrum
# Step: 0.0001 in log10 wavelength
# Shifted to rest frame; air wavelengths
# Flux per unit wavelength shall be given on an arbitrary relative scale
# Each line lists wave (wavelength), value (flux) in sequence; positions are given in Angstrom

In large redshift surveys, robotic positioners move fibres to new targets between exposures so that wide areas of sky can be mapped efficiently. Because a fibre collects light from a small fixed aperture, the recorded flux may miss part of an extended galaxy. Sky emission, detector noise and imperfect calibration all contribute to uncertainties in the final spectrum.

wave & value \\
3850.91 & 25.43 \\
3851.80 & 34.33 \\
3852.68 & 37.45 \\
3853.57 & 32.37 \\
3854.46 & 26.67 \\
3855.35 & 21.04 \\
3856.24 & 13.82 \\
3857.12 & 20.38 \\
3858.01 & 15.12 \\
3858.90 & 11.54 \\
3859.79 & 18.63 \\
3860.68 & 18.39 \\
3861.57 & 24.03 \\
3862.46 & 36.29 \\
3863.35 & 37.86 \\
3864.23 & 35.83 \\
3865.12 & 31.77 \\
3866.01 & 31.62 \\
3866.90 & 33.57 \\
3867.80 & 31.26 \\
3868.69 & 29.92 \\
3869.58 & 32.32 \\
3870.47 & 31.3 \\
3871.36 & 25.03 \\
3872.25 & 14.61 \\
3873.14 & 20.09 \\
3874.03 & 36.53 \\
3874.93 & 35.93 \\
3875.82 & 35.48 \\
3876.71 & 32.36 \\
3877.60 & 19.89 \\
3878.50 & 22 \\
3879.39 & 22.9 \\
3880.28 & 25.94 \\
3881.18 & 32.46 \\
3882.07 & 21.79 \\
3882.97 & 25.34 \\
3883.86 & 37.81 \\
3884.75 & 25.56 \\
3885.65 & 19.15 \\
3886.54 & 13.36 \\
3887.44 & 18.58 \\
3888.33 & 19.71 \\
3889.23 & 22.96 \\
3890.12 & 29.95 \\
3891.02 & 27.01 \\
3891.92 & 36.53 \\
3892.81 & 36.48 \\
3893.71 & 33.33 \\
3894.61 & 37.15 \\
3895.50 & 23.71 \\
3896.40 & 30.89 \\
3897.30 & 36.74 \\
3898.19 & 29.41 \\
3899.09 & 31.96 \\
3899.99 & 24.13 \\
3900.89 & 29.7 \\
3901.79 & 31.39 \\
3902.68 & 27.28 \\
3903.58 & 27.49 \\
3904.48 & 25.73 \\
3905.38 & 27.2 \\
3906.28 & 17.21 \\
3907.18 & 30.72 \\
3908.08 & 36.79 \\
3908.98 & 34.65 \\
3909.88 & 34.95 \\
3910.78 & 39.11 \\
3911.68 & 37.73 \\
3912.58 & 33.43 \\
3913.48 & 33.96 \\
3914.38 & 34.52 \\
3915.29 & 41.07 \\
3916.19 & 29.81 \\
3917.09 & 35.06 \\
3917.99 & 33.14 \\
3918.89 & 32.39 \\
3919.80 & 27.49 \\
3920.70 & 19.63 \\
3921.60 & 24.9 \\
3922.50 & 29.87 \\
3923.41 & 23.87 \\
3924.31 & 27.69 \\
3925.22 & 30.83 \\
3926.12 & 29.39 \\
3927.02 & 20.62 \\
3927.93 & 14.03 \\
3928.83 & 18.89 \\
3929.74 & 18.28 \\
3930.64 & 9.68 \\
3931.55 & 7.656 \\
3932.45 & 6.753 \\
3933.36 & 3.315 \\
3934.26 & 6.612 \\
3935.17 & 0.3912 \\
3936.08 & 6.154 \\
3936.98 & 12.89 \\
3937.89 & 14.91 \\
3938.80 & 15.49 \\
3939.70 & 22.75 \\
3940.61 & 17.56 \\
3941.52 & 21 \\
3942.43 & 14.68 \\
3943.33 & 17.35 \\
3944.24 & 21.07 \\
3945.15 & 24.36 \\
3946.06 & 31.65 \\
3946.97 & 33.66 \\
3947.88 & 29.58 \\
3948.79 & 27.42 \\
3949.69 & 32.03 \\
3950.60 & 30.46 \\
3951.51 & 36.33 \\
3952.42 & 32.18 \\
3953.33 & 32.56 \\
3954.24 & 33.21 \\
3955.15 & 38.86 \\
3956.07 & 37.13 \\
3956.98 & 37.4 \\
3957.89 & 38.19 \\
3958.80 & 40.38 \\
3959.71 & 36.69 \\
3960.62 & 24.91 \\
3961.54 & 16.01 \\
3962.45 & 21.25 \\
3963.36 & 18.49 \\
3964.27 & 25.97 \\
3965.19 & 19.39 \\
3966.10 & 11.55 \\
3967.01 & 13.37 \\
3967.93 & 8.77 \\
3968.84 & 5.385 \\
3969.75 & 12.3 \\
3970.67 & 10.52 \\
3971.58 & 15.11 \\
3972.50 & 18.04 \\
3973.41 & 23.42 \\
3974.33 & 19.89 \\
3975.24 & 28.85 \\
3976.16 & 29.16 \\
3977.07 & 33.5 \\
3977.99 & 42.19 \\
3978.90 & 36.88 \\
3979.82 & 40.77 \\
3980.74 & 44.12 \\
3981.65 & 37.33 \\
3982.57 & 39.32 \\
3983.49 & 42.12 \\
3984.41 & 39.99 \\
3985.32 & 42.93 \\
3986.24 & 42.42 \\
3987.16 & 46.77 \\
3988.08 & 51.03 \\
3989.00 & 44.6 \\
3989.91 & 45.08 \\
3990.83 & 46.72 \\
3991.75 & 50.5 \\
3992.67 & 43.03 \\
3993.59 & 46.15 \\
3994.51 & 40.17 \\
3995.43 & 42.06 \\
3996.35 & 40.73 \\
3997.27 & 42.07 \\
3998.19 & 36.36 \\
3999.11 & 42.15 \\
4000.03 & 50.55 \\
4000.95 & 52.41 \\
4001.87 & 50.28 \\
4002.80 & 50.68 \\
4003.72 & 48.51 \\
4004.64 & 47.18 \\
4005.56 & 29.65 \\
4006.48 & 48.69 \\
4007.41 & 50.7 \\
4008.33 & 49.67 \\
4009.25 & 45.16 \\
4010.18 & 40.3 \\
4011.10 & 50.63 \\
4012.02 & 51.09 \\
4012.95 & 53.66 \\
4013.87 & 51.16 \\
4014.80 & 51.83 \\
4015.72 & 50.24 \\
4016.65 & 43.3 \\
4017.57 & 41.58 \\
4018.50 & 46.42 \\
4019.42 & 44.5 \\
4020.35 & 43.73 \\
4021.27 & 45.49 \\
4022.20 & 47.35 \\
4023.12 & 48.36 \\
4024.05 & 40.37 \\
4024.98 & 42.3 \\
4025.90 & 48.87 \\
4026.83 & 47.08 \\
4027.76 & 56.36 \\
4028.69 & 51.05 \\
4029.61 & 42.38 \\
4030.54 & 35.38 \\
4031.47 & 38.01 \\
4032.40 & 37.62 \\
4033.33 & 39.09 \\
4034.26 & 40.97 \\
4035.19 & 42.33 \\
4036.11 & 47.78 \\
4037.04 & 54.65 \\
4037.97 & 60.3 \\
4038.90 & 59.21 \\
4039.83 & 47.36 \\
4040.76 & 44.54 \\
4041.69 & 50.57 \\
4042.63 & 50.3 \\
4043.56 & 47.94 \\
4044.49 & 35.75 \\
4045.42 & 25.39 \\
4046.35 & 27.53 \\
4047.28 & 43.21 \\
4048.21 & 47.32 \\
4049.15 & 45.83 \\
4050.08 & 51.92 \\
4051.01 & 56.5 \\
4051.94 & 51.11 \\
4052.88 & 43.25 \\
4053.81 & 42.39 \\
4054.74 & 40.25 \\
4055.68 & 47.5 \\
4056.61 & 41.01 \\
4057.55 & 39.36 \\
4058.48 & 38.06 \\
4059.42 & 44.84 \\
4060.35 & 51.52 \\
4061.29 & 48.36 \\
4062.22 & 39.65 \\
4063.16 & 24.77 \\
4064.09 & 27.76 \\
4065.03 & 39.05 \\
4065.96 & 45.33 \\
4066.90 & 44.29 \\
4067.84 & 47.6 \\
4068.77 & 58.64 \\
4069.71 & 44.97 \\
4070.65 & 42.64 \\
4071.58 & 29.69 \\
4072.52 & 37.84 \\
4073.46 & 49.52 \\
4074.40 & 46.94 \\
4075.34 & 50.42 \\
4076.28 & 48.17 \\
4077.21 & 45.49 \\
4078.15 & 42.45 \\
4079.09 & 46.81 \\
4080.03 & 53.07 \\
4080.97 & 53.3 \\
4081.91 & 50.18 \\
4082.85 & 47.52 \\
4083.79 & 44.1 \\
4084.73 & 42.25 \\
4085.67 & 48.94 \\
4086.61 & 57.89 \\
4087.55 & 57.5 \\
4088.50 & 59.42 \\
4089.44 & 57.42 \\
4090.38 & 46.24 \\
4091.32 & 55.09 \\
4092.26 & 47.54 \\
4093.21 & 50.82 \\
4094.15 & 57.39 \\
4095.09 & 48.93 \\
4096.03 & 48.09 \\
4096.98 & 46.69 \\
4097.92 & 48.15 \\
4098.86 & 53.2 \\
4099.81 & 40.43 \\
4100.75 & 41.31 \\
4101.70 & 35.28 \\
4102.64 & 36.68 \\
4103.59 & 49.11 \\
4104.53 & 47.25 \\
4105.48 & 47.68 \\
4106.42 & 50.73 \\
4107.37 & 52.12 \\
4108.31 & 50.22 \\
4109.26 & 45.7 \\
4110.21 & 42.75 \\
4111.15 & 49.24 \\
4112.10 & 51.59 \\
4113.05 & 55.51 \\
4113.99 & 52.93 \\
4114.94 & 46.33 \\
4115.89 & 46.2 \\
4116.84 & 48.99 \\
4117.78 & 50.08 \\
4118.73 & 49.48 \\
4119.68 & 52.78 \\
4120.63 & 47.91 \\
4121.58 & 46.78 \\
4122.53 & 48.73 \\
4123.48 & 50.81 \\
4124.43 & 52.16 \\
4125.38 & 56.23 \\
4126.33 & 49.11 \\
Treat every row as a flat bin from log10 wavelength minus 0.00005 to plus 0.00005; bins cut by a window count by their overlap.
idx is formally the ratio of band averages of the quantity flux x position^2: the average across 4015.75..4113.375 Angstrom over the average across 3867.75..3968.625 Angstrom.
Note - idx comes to 1.91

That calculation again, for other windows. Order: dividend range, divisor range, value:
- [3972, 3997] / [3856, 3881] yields 1.55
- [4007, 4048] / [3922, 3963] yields 2.05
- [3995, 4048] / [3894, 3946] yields 1.96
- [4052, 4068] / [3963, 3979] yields 2.13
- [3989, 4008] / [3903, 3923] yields 1.51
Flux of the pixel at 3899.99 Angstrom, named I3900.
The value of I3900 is 24.13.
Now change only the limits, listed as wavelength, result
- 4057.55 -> 39.36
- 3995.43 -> 42.06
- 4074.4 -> 46.94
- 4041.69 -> 50.57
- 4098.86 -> 53.2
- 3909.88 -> 34.95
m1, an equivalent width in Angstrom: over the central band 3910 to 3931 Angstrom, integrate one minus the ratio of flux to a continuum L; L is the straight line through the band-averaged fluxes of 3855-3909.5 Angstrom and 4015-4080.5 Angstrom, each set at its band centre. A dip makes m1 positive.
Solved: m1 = 1.99 Angstrom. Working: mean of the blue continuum 27.4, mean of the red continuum 44.6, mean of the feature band 28.2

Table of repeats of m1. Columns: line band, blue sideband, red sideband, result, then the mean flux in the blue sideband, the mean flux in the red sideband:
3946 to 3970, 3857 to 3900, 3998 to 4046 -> 6.8 Angstrom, 27.5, 46.1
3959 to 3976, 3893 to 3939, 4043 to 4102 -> 7.0 Angstrom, 25.4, 45.6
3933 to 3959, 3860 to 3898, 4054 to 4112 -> 7.6 Angstrom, 28.4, 46.3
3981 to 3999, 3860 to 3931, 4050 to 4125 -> -2.6 Angstrom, 28.4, 47.1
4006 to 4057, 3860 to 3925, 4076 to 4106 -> -3.9 Angstrom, 29.2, 48.6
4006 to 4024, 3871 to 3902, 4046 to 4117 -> -3.3 Angstrom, 27.6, 46.6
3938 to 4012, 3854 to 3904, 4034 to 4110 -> 6.6 Angstrom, 27.2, 46.3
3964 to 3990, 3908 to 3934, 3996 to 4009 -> 6.7 Angstrom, 26.2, 45.7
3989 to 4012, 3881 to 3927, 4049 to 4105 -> -4.0 Angstrom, 29.3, 46.3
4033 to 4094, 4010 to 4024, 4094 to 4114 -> 1.7 Angstrom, 47.3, 47.5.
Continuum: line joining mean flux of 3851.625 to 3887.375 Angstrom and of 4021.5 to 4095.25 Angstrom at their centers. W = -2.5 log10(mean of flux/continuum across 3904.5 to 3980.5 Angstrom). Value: 0.33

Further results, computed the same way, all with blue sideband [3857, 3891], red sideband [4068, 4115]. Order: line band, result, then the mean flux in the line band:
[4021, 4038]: -0.08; 45.2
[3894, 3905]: -0.03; 29.7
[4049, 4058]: -0.04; 45.9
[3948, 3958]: 0.01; 33.9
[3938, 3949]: 0.42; 22.7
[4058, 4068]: 0.12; 40.8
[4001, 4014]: -0.20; 47.7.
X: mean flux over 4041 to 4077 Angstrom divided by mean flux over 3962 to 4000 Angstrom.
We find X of 1.32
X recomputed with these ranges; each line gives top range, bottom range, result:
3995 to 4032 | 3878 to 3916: 1.57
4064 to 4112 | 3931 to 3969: 2.14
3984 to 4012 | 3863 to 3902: 1.58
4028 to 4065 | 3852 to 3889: 1.66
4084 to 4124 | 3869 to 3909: 1.76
